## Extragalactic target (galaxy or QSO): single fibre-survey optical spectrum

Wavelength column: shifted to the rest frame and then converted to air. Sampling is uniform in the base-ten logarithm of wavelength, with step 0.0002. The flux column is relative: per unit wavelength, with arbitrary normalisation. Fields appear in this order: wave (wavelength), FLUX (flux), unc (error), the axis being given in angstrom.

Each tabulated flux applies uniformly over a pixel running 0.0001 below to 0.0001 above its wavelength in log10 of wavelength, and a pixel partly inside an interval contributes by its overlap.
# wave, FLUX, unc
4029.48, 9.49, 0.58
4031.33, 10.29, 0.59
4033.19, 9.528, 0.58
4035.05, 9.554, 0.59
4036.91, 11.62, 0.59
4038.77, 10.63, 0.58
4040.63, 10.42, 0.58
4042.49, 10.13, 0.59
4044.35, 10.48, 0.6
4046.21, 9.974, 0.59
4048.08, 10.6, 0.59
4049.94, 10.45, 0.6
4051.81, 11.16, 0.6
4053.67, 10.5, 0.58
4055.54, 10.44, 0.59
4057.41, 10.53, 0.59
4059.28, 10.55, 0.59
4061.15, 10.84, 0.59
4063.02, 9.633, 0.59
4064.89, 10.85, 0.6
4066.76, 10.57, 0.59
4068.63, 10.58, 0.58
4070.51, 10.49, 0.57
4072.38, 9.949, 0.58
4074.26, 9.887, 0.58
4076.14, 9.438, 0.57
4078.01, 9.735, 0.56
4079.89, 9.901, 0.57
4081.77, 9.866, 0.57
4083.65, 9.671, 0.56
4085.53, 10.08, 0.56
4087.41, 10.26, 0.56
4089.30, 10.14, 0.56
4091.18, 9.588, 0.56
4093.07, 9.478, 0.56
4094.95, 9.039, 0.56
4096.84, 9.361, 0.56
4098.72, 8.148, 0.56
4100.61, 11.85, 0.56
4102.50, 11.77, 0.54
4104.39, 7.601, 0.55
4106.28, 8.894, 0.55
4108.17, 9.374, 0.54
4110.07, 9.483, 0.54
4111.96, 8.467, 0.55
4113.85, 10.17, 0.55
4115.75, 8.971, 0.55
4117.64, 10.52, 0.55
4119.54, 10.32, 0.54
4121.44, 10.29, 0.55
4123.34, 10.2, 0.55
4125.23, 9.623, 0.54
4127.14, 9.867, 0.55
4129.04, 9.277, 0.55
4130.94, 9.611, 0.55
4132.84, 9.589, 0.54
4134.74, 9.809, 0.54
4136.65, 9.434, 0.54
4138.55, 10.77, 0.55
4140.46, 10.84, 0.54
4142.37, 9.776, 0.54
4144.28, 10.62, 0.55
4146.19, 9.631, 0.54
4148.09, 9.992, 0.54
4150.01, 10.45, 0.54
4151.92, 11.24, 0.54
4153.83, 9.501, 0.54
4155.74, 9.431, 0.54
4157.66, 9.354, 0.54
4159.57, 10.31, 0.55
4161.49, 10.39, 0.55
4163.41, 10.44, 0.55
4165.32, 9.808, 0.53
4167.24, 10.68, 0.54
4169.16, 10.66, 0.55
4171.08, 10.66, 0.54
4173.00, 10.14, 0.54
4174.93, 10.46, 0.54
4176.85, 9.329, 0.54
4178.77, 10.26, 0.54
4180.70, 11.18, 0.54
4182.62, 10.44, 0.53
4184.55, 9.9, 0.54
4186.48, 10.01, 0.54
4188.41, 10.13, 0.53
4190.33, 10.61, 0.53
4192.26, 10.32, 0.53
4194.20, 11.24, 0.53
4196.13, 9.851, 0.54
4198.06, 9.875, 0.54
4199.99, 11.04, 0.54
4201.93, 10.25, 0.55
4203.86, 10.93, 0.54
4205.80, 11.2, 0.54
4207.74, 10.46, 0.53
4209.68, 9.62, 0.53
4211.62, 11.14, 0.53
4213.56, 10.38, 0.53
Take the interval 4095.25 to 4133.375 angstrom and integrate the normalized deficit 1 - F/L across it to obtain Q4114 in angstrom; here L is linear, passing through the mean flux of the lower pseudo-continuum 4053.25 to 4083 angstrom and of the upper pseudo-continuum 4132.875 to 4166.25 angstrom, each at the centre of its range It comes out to 1.8 angstrom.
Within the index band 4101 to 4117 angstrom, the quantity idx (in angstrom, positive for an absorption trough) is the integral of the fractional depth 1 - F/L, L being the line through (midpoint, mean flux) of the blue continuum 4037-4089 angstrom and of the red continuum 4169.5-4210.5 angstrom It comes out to 1.4 angstrom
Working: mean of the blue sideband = 10.3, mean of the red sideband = 10.4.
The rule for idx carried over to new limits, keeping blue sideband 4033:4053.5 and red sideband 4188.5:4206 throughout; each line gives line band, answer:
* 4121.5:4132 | 0.74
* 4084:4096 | 0.83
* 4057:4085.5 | 0.85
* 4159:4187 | 0.57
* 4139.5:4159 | 0.79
